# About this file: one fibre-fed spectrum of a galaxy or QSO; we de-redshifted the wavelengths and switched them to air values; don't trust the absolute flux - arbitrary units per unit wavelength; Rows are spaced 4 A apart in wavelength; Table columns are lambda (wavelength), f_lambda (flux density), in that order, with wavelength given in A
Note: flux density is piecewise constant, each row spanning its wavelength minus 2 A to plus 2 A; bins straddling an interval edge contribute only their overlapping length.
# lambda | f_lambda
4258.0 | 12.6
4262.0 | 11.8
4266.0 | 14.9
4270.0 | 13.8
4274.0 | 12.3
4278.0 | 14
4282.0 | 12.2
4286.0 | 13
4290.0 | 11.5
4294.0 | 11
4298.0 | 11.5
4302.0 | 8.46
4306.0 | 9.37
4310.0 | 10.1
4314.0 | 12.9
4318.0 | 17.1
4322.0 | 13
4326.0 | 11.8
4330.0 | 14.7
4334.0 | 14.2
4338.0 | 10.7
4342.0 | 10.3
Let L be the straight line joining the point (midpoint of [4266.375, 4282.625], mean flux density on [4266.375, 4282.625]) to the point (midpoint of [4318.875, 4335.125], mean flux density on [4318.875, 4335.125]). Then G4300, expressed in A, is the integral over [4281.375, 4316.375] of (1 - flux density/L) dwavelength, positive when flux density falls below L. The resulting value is 6.1 A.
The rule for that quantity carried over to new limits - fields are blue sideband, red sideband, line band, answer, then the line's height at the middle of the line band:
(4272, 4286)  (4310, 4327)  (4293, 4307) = 3.3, 13.1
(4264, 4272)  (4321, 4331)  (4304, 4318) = 1.7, 13.4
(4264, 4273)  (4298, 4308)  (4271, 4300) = -1.2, 11.8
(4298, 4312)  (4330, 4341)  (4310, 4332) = -4.6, 11.2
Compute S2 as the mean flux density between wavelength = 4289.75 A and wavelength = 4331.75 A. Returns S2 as 12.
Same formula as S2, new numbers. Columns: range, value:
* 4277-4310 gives 11.2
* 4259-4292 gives 12.9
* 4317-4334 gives 14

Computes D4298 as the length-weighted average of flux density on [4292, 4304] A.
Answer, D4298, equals 10.3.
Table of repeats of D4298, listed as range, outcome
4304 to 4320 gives 12.4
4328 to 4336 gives 14.4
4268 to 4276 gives 13.1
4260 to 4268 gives 13.4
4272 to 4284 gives 12.8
